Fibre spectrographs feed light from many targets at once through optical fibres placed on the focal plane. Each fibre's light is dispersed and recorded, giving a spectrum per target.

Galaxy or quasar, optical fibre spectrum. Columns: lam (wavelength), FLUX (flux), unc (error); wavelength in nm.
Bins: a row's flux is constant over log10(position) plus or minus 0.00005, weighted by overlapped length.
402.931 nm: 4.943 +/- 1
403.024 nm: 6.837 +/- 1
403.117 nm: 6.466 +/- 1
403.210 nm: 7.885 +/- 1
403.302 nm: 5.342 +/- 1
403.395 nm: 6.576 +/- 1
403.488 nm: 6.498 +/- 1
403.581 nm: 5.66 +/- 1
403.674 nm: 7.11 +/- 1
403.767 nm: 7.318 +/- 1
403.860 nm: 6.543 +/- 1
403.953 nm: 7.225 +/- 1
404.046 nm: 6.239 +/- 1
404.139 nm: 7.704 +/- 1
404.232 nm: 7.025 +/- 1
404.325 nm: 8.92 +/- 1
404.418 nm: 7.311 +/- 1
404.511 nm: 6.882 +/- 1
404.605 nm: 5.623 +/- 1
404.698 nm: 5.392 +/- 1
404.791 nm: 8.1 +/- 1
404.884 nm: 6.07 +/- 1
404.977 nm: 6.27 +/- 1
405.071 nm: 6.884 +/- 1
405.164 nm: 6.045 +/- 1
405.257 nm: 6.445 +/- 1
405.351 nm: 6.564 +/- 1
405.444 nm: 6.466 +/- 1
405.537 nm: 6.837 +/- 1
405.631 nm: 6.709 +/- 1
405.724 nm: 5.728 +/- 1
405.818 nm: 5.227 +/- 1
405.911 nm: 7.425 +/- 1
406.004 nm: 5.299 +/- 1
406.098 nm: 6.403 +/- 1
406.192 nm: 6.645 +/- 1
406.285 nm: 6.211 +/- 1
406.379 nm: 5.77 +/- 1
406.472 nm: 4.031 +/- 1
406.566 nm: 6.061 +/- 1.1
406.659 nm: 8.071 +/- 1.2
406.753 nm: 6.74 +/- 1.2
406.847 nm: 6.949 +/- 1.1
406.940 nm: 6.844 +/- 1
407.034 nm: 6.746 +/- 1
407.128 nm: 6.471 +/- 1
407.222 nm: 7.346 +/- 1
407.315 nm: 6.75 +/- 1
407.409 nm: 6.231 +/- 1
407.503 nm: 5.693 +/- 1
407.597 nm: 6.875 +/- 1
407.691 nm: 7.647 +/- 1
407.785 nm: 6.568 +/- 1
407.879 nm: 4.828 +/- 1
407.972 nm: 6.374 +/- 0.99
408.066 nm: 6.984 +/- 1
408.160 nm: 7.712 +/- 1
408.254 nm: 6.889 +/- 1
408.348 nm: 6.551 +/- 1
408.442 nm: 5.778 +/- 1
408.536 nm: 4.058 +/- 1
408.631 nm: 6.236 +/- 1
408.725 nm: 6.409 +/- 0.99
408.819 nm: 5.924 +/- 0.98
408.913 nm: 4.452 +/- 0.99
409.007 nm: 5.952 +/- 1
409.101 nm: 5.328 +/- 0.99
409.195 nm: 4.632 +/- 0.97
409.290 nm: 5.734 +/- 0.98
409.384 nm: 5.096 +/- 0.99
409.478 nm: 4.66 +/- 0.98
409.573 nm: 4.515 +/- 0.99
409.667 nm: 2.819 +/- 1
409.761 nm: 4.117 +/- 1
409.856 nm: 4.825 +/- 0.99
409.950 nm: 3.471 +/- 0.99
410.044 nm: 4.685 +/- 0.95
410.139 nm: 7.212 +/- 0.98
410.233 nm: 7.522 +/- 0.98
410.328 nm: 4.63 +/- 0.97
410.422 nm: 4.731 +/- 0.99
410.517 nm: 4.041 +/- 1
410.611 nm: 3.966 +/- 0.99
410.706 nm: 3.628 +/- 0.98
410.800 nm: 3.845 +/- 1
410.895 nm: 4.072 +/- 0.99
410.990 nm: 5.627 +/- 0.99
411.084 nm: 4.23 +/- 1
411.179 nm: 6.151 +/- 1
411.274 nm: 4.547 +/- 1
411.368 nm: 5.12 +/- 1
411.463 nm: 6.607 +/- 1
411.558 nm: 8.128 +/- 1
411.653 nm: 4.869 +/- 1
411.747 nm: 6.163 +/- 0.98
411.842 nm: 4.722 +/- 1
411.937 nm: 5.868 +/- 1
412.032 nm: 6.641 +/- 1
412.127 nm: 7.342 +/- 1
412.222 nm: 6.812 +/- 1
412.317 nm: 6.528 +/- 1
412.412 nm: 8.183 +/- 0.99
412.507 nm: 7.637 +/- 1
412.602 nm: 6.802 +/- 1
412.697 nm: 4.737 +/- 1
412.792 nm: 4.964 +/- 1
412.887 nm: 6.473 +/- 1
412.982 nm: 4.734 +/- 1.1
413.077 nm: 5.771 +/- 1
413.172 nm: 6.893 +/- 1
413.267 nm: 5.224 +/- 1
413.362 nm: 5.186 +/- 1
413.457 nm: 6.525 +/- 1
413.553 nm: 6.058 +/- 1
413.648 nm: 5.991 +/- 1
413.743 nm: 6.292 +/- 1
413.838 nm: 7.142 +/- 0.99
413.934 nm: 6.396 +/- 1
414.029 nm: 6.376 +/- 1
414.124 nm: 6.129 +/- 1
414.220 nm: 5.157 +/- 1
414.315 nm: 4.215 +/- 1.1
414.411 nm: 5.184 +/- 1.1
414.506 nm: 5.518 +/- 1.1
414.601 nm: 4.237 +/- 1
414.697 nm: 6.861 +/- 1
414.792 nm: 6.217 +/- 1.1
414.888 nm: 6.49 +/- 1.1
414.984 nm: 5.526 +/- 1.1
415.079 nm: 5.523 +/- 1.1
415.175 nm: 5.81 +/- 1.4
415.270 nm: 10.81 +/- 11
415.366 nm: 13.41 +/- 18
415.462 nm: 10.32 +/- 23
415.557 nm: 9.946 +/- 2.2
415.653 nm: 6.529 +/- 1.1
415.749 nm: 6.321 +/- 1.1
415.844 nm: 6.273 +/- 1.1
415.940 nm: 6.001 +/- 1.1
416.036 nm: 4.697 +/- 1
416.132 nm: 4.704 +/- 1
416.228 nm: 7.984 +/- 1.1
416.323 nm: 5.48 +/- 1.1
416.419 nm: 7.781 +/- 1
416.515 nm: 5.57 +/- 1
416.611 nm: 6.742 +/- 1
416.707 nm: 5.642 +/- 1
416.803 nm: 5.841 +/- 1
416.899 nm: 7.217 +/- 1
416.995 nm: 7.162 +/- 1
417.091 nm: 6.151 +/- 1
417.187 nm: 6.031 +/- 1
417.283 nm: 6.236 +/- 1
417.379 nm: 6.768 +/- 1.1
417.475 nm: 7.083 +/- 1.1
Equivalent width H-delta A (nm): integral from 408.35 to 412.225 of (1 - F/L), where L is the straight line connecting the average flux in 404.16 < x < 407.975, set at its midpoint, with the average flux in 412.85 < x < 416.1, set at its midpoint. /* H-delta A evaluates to 0.74 nm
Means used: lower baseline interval 6.51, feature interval 5.24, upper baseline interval 6.47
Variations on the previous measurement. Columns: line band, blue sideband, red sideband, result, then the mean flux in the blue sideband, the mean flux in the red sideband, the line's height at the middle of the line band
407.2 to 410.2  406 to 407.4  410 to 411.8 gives 0.11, 6.45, 5.25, 5.88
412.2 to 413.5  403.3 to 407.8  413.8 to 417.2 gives 0.08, 6.57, 6.6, 6.59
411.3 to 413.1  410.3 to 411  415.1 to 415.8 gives -0.16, 4.24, 8.88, 5.74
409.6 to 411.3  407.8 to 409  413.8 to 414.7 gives 0.35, 6.03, 5.65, 5.9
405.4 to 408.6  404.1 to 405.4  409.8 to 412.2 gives -0.06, 6.8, 5.32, 6.26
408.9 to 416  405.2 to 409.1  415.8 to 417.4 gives 0.43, 6.3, 6.24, 6.27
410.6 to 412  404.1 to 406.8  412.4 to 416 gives 0.28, 6.51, 6.5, 6.5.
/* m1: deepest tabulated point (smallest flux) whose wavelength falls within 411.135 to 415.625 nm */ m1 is 4.215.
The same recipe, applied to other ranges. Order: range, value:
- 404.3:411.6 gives 2.819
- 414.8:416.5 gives 4.697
